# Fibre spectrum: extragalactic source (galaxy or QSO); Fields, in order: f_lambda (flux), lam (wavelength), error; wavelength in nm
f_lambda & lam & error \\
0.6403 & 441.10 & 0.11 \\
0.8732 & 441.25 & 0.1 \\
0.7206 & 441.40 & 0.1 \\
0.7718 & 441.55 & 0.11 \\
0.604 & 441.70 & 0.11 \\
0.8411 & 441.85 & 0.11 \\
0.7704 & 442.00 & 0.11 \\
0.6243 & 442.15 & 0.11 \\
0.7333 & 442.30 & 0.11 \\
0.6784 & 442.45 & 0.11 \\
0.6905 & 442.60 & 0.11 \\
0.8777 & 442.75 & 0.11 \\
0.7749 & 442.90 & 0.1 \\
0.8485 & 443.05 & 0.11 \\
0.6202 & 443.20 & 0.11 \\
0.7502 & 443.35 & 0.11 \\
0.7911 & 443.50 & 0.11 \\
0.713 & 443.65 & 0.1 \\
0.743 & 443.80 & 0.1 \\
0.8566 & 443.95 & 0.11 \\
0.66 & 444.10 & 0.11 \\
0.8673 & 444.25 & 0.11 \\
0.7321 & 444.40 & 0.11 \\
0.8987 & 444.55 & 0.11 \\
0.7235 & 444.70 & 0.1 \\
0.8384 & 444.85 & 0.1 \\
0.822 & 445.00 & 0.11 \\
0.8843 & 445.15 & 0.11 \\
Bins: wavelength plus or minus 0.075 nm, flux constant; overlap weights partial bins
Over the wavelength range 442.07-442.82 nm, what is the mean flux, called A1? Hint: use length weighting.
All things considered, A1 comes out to 0.72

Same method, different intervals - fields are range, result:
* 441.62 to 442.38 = 0.715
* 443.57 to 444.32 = 0.767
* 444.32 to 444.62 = 0.815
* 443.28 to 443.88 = 0.75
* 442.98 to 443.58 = 0.751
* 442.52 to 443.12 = 0.796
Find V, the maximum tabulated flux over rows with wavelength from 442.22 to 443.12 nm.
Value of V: 0.8777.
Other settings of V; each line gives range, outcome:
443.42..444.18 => 0.8566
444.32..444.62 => 0.8987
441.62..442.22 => 0.8411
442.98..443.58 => 0.8485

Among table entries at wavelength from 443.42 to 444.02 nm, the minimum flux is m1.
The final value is 0.713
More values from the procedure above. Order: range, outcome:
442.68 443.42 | 0.6202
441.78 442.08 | 0.7704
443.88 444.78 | 0.66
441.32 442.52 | 0.604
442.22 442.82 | 0.6784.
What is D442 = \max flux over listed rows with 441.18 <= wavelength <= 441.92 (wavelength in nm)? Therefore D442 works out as 0.8732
